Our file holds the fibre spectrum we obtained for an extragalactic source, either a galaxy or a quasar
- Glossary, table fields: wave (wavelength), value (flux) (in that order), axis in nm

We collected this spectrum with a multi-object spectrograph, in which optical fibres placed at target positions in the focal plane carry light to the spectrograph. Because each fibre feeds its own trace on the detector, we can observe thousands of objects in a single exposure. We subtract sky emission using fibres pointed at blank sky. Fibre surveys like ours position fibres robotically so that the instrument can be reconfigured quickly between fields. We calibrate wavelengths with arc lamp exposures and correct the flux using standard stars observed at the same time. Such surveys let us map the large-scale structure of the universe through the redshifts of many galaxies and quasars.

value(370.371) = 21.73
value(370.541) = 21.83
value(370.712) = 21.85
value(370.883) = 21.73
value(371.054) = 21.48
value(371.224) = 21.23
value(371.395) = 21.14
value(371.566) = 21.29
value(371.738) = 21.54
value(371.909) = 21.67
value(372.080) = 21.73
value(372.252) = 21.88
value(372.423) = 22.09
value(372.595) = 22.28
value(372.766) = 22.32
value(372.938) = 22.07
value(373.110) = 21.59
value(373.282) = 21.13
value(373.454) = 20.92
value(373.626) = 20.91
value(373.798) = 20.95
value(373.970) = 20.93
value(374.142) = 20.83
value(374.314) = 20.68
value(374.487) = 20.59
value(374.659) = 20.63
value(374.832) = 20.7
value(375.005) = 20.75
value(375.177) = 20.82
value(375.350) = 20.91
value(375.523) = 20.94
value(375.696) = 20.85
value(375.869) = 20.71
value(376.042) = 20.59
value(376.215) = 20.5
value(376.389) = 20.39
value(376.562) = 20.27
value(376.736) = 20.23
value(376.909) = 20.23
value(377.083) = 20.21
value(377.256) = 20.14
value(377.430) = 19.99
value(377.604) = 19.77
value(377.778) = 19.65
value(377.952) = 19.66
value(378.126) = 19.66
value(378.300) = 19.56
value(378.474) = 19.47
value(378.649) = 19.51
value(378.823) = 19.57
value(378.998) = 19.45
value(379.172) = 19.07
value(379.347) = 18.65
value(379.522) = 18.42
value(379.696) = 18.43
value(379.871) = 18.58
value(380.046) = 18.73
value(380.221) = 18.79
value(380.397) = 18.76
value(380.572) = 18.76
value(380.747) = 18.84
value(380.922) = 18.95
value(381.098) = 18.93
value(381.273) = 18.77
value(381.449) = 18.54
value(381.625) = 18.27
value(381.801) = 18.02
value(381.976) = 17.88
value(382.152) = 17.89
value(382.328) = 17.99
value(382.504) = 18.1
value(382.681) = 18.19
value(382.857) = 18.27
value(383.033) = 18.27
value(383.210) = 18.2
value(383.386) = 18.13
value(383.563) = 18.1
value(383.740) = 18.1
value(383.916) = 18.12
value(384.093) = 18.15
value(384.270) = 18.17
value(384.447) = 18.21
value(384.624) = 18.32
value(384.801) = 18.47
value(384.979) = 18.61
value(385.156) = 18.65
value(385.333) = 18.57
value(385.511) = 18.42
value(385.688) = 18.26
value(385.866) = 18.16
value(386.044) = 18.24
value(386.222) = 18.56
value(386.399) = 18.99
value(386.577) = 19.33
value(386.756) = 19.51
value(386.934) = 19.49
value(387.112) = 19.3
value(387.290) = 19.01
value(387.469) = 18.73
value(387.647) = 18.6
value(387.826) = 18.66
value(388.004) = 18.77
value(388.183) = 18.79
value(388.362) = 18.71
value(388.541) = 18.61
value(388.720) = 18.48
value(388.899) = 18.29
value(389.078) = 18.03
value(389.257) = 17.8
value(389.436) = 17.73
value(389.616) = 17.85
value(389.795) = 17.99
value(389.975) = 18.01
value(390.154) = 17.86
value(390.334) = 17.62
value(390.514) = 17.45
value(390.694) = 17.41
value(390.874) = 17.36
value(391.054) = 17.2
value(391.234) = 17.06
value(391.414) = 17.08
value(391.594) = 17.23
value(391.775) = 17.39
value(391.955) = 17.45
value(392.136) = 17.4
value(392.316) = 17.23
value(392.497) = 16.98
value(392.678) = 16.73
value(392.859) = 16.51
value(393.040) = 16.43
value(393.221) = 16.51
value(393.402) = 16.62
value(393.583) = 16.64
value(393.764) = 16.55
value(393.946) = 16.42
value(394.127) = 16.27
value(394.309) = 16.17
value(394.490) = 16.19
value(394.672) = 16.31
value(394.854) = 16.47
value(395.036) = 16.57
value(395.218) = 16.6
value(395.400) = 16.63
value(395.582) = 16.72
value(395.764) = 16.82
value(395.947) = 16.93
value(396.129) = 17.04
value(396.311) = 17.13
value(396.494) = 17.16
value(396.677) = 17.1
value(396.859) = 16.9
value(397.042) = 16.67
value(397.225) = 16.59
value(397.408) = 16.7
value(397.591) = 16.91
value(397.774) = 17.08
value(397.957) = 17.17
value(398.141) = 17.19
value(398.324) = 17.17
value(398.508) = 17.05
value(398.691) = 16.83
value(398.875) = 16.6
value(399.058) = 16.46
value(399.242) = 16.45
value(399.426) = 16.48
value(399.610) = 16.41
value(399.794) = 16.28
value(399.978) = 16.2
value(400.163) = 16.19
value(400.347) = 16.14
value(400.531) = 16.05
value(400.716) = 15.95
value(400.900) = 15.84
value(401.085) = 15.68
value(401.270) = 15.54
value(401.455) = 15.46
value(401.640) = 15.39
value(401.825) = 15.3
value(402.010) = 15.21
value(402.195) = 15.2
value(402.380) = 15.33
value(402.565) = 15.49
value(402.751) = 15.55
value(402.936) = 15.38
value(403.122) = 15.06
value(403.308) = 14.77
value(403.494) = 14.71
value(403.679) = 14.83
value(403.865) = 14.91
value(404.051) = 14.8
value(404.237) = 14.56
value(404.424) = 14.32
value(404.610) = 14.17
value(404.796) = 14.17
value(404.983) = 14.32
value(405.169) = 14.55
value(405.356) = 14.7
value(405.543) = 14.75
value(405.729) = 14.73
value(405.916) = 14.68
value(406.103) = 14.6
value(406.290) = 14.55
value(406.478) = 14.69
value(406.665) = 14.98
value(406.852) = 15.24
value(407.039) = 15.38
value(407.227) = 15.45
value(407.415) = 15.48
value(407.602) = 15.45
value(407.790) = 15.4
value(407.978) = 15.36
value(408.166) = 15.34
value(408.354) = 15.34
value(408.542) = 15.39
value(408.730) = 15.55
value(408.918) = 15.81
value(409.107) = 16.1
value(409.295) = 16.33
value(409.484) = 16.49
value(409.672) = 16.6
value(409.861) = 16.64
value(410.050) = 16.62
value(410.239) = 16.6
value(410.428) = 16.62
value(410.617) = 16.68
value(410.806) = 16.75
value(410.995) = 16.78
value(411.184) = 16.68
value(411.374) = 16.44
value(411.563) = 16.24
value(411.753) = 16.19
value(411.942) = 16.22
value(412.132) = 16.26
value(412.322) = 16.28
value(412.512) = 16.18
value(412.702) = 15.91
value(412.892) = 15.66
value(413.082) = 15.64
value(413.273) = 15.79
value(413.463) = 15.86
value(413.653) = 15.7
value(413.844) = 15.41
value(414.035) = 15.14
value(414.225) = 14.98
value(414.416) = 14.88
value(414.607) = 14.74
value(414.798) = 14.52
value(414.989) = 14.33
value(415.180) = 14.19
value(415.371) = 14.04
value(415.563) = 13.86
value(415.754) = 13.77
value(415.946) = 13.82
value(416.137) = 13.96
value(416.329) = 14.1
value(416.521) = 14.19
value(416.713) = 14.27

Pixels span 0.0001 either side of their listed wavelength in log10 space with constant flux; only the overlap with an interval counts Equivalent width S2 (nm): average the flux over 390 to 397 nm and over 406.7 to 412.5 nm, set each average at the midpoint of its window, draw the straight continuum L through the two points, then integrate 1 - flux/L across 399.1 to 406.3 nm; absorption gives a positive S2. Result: 0.508 nm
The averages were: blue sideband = 16.9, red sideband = 16.1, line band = 15.3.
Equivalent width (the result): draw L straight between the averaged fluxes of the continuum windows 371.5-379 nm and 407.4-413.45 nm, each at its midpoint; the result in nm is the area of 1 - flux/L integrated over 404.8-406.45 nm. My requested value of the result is 0.21 nm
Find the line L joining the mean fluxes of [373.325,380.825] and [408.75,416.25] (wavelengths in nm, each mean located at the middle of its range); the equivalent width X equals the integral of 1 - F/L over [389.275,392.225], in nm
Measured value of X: 0.13 nm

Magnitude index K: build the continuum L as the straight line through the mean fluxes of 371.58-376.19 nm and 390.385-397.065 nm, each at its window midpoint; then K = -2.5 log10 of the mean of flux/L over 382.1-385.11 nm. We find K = 0.05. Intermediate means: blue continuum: 21.2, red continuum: 16.9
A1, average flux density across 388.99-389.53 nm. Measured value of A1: 17.8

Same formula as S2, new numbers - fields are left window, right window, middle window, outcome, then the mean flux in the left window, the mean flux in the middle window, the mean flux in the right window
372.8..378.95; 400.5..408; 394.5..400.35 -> -0.13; 20.5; 16.7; 15.1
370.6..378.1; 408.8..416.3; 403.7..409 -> 0.50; 20.9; 15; 15.6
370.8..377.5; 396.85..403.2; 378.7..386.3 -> 0.39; 21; 18.5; 16.2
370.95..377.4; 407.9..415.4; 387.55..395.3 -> 0.54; 21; 17.3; 15.8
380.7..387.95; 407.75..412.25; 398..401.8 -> 0.19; 18.5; 16.3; 16.2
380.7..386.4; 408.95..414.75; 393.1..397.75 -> 0.19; 18.3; 16.7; 16.1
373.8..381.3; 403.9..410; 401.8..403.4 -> 0.06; 19.8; 15.3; 15.2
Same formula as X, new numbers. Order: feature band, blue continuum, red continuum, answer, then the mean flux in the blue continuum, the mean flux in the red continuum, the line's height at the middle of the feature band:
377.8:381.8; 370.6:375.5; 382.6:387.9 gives 0.16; 21.3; 18.5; 19.8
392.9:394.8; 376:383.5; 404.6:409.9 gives 0.08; 19.1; 15.3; 17.1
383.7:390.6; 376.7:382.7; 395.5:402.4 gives -0.16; 19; 16.4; 18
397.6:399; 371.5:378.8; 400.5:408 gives -0.07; 20.7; 15.1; 16.2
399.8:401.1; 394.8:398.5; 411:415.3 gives 0.04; 16.9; 15.6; 16.6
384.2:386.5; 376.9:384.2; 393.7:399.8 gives -0.03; 18.8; 16.7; 18.2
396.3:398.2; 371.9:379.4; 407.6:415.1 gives 0.08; 20.6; 15.9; 17.7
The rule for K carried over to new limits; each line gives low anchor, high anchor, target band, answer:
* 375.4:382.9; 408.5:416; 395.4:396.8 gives 0.03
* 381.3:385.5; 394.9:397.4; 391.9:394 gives 0.03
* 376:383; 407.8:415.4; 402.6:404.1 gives 0.11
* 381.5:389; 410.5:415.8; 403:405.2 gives 0.13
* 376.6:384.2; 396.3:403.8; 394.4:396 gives 0.01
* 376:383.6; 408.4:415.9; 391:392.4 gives 0.03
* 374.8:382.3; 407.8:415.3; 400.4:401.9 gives 0.09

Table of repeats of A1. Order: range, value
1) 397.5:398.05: 17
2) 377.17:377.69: 20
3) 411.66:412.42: 16.2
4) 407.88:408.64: 15.4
